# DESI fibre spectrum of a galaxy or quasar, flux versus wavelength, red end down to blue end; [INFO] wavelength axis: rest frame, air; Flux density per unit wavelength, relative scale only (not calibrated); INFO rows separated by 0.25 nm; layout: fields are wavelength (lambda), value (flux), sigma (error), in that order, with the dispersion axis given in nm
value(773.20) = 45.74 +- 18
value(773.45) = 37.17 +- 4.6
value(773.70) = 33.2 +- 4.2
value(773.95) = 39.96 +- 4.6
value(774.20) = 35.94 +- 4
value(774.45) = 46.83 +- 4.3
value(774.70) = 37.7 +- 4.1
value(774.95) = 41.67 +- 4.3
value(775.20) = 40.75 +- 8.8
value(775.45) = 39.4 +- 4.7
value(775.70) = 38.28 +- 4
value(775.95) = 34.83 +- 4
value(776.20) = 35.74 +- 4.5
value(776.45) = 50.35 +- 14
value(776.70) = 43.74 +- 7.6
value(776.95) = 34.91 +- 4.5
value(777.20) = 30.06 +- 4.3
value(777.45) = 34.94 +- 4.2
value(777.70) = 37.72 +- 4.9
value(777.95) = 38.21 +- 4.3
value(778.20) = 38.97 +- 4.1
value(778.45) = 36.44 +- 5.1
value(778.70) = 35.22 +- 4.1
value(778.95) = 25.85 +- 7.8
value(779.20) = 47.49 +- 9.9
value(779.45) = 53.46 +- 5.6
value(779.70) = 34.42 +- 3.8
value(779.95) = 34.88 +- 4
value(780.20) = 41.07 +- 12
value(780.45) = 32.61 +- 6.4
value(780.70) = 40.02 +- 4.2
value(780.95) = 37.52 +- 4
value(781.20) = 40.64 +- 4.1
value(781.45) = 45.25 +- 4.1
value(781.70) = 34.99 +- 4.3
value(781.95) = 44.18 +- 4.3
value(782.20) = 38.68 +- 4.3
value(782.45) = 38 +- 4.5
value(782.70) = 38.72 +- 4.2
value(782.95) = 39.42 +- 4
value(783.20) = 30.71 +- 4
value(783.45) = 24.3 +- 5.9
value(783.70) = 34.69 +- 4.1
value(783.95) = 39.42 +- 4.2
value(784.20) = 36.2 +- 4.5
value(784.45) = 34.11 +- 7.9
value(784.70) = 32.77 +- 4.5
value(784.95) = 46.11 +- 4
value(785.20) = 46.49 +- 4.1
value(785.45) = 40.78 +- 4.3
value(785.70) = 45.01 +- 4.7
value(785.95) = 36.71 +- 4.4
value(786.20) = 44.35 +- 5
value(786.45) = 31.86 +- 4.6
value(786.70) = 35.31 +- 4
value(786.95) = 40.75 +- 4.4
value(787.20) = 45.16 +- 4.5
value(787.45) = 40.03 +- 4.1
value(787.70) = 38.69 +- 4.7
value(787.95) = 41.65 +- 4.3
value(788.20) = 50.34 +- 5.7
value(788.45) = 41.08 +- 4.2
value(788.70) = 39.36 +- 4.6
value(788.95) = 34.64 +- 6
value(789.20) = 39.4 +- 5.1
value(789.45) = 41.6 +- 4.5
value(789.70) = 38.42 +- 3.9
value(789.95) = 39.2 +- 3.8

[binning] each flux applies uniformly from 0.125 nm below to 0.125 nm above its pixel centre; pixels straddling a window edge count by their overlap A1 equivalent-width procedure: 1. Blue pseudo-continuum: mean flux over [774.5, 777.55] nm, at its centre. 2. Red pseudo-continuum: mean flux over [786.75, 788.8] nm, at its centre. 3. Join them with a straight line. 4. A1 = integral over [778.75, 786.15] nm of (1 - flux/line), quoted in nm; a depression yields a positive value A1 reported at 0.37 nm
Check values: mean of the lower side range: 38.8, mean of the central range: 38.5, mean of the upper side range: 41.9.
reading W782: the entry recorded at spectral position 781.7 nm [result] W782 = 34.99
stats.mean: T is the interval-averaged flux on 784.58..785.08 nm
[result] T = 39.6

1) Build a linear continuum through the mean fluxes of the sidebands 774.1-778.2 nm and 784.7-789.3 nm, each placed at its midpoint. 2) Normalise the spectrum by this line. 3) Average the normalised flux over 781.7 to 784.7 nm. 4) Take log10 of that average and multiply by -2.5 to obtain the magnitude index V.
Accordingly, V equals 0.116 mag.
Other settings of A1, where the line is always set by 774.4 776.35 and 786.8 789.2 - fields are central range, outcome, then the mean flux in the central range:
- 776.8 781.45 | 0.25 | 37.7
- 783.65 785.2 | 0.10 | 38.1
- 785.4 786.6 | 0.04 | 39.6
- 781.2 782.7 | 0.00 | 40.1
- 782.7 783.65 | 0.18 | 32.7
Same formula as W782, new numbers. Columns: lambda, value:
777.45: 34.94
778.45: 36.44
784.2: 36.2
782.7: 38.72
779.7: 34.42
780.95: 37.52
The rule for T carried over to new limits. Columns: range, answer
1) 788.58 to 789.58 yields 38.7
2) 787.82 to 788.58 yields 44.3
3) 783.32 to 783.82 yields 29.5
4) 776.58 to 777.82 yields 36.2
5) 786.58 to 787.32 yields 40.4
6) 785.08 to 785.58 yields 43.6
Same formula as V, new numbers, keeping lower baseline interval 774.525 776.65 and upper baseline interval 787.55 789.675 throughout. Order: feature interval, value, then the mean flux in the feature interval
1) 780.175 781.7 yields 0.04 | 39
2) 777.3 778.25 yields 0.09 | 37.1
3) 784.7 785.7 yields -0.06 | 43.1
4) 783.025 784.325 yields 0.21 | 33.3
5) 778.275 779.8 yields 0.04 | 38.9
